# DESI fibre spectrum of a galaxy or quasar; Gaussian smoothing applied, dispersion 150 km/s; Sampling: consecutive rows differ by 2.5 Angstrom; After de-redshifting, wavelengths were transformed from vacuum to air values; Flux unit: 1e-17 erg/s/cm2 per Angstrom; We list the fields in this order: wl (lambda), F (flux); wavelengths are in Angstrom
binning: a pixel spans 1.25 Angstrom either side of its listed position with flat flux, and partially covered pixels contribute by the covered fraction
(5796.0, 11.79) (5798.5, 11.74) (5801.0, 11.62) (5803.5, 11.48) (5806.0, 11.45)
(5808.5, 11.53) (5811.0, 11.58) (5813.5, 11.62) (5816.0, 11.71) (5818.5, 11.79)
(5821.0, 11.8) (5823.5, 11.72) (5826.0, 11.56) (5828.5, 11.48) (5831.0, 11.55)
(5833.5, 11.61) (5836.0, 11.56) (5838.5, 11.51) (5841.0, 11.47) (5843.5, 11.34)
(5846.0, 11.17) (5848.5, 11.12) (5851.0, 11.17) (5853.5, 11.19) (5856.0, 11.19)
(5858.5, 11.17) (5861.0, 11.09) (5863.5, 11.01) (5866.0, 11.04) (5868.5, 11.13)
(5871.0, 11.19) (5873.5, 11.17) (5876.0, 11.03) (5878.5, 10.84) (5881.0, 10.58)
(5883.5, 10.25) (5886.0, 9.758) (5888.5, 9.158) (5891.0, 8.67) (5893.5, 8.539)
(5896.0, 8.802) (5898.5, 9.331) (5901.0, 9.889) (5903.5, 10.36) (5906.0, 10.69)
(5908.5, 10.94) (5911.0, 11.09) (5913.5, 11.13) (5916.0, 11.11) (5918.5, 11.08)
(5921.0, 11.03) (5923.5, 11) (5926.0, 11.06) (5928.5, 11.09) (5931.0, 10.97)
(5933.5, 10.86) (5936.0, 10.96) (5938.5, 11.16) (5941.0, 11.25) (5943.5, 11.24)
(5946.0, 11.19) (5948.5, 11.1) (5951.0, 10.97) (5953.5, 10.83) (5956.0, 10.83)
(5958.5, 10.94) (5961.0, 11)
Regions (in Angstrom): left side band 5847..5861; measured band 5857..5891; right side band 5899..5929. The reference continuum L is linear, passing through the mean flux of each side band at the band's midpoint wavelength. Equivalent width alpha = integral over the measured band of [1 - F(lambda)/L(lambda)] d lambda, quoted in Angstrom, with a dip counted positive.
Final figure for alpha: 1.2 Angstrom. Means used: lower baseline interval 11.2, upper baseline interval 10.8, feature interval 10.7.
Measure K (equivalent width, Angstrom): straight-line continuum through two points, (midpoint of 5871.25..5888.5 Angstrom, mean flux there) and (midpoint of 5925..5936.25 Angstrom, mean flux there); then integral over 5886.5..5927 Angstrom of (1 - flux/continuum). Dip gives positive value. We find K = 2.1 Angstrom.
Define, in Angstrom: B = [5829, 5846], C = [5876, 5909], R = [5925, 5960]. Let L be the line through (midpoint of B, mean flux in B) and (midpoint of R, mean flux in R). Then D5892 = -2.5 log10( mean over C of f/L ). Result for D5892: 0.14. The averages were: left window 11.5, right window 11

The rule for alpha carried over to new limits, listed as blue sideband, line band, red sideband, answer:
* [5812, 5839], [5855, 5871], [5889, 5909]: -0.8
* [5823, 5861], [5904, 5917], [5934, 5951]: 0.3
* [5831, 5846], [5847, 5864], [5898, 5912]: 0.1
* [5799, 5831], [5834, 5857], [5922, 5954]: 0.3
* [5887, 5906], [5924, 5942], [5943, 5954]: -0.8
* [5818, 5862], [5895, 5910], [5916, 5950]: 1.5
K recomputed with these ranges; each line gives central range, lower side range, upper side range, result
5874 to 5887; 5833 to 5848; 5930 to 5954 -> 0.8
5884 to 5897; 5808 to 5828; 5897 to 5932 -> 2.3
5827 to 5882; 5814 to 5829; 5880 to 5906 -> -2.6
